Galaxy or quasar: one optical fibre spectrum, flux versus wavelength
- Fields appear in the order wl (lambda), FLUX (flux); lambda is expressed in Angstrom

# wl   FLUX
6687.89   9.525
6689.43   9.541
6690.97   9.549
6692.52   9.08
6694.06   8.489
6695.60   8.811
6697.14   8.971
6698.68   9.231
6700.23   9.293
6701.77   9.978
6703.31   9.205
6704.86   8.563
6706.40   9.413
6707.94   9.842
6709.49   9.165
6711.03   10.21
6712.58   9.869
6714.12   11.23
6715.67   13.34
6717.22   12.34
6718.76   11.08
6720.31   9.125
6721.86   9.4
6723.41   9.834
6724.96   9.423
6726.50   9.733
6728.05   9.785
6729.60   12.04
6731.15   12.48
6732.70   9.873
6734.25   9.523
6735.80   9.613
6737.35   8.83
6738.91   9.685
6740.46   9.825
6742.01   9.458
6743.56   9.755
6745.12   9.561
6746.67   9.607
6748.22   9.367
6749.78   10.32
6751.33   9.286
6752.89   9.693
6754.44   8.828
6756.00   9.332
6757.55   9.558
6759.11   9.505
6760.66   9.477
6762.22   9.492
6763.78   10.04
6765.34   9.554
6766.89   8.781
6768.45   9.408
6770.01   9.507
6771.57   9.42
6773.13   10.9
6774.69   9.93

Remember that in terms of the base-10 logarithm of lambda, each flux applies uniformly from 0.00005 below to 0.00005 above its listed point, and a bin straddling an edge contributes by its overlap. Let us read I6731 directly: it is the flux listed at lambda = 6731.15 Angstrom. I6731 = 12.48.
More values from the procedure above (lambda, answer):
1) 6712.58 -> 9.869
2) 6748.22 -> 9.367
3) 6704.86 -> 8.563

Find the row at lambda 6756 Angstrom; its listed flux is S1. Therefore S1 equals 9.332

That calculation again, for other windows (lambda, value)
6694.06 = 8.489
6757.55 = 9.558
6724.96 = 9.423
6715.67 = 13.34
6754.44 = 8.828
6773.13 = 10.9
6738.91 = 9.685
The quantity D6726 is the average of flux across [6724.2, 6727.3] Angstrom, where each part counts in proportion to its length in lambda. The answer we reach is 9.6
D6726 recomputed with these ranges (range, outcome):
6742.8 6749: 9.57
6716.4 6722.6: 10.5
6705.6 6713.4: 9.72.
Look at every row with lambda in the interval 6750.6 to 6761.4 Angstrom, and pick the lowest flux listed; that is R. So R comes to 8.828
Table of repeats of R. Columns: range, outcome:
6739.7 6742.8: 9.458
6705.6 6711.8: 9.165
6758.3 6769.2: 8.781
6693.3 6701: 8.489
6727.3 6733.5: 9.785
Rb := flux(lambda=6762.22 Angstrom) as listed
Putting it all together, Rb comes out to 9.492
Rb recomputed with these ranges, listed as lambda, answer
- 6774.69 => 9.93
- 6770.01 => 9.507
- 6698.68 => 9.231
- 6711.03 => 10.21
